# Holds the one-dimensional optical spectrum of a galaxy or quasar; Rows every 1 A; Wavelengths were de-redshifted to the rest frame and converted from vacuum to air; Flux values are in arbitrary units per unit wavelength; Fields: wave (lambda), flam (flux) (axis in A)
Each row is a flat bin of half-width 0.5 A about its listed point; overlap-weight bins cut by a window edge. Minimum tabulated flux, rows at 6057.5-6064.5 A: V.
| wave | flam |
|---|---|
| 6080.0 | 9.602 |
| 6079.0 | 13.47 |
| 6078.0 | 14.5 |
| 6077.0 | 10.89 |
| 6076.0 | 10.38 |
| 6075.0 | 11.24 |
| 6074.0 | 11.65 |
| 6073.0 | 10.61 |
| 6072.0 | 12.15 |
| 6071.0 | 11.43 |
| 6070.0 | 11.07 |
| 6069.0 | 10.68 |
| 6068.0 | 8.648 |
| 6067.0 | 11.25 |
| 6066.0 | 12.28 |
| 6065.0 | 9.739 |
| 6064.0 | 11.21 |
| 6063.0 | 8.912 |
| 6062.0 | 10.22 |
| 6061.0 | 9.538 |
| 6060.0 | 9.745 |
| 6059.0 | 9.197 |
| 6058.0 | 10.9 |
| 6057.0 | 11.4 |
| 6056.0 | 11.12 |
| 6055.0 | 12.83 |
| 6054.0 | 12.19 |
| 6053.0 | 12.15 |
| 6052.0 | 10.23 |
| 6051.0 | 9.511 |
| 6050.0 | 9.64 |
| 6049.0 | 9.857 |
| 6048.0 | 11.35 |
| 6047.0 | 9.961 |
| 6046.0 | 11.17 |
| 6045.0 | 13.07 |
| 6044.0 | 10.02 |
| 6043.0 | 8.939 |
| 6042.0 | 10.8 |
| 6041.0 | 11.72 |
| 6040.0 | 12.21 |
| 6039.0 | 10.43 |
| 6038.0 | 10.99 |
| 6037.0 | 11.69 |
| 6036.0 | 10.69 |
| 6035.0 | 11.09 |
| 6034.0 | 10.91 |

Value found 8.912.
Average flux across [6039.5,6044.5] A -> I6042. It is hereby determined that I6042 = 10.7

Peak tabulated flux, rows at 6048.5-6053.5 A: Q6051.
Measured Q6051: 12.15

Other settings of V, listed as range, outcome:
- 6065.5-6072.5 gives 8.648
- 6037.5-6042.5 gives 10.43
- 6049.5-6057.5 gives 9.511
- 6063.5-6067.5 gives 9.739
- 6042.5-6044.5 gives 8.939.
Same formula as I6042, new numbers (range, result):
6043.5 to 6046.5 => 11.4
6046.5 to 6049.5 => 10.4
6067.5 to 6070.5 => 10.1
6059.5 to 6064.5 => 9.93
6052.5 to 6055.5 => 12.4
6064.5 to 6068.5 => 10.5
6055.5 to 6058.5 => 11.1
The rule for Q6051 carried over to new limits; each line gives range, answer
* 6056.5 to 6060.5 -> 11.4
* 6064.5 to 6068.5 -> 12.28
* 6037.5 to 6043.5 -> 12.21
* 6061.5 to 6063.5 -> 10.22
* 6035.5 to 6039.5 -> 11.69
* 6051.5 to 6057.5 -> 12.83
